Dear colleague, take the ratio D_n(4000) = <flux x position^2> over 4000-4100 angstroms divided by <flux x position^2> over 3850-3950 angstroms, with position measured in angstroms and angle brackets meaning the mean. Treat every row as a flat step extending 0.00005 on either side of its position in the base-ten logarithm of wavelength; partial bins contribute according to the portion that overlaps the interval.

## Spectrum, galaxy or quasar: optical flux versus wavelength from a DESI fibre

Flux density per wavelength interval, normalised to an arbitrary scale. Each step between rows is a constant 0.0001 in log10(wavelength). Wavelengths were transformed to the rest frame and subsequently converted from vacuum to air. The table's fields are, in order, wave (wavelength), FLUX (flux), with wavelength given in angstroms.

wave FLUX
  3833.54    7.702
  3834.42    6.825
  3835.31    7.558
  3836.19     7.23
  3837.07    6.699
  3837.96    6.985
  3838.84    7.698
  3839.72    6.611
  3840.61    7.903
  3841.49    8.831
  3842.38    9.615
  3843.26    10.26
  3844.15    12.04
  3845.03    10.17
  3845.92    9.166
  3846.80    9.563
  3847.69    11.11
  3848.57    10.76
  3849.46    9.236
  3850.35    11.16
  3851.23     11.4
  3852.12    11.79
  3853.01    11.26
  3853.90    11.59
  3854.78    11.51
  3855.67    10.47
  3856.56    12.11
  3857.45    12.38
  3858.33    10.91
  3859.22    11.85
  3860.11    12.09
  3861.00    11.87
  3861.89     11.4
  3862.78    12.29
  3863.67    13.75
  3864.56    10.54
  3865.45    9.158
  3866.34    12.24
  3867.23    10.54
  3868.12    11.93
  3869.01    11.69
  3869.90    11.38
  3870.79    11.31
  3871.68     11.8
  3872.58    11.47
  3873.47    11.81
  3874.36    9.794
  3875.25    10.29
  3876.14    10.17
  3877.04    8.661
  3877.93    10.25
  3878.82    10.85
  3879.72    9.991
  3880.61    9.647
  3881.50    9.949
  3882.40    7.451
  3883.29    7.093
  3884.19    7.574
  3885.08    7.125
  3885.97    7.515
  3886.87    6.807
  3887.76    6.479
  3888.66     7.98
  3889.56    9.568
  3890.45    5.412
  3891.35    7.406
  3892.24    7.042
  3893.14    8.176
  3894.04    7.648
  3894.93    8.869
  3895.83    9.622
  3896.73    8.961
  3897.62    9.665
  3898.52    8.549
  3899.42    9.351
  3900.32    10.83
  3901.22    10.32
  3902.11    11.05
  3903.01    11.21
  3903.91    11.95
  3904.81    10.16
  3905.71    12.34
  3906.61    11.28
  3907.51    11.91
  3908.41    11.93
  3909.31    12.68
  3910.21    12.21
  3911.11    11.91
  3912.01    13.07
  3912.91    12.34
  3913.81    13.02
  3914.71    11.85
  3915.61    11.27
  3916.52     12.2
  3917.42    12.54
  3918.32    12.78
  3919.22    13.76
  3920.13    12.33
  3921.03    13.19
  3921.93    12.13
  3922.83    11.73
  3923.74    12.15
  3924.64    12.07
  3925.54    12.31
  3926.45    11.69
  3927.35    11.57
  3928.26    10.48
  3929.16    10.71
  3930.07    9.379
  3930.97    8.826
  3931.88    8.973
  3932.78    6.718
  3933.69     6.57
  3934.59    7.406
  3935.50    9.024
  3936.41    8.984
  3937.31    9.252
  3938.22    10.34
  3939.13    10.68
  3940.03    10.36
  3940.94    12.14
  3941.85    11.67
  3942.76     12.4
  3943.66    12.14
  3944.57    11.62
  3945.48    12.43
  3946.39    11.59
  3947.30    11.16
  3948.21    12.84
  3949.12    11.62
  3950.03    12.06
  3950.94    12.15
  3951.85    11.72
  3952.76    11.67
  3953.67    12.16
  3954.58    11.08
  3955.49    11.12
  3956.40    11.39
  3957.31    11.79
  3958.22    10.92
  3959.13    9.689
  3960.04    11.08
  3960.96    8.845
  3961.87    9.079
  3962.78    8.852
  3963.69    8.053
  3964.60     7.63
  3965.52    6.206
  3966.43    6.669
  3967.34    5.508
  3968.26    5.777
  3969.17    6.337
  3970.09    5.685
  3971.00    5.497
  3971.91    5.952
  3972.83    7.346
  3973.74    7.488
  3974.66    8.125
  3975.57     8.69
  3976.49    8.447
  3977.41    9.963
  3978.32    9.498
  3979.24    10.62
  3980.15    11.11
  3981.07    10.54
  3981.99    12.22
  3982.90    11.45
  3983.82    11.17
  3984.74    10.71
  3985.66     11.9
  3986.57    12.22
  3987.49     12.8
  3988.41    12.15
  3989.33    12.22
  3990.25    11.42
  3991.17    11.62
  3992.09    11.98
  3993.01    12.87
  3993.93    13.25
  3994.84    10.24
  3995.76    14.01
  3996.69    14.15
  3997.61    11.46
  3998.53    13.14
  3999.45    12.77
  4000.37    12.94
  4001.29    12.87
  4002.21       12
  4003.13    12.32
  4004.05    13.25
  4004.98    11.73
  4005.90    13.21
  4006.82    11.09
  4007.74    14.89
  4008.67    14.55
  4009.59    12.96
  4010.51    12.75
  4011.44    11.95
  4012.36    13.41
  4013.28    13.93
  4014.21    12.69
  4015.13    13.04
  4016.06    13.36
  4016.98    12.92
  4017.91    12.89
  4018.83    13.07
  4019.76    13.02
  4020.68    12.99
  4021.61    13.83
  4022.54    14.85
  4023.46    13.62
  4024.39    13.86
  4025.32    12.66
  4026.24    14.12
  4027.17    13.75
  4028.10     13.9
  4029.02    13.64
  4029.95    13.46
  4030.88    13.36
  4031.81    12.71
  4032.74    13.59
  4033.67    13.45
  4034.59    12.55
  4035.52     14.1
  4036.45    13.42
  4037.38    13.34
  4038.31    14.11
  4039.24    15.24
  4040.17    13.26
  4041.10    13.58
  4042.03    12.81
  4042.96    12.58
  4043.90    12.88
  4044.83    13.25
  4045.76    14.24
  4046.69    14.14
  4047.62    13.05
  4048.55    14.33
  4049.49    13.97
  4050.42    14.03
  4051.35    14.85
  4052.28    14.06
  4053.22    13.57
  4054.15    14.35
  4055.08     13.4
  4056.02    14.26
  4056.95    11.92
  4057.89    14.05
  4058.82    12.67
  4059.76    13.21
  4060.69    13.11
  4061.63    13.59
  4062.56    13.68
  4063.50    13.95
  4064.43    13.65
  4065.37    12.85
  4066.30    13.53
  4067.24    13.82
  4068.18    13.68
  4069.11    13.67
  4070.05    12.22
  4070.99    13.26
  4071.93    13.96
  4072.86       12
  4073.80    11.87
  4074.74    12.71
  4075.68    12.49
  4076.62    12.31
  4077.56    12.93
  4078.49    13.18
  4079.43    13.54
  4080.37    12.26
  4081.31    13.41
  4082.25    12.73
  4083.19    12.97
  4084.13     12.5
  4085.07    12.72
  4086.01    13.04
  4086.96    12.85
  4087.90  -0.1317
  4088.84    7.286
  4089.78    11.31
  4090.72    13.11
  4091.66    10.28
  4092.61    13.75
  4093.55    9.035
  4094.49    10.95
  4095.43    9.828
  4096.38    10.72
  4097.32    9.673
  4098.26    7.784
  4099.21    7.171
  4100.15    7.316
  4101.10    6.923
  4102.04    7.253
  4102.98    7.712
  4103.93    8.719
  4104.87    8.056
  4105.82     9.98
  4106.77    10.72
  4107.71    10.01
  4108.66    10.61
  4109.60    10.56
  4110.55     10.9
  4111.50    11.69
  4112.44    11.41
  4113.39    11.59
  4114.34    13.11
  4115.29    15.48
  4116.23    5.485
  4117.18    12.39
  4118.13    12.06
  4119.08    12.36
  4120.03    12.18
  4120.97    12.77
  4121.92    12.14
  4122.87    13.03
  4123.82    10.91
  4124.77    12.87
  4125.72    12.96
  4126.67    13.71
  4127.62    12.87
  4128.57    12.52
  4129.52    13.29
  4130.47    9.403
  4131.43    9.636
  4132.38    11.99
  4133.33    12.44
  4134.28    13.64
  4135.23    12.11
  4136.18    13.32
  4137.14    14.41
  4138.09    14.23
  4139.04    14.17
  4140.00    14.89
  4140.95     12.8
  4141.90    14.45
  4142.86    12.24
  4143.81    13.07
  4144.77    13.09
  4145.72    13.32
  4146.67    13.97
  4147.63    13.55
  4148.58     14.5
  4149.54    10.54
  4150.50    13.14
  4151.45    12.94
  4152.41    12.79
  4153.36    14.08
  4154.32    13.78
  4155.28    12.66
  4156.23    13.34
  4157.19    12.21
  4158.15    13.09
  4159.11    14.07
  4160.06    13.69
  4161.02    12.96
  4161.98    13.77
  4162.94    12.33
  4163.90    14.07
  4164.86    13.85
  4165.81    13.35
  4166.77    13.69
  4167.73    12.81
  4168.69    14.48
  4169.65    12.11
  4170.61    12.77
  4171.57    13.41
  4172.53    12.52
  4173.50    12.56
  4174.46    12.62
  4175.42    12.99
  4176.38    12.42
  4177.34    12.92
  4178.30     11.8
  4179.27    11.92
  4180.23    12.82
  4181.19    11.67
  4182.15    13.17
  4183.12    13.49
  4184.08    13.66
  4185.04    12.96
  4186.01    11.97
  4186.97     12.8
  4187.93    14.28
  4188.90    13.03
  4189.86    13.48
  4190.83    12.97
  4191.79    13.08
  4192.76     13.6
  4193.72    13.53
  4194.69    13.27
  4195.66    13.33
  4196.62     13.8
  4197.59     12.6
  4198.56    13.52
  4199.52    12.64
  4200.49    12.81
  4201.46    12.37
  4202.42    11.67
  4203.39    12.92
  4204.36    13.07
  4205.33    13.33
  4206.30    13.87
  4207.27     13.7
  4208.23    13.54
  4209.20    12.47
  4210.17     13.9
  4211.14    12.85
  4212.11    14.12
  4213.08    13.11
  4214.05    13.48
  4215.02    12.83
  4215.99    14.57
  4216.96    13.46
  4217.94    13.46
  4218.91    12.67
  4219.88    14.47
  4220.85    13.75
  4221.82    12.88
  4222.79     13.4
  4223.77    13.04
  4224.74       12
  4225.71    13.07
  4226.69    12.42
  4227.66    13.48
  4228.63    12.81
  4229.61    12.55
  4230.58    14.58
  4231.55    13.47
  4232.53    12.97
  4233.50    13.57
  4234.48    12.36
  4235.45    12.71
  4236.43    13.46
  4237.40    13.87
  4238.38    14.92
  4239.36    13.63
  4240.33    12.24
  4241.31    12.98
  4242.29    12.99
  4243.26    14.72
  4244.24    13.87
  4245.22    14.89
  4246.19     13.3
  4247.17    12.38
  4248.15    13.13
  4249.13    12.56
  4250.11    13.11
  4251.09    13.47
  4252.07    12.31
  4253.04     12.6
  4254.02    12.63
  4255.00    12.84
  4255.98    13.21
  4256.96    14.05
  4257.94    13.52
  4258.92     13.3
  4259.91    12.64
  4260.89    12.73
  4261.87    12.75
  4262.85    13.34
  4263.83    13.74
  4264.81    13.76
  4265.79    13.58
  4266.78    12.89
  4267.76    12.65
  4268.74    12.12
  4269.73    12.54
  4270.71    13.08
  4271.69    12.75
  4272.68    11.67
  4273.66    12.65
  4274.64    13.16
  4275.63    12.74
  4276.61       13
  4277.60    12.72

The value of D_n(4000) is 1.30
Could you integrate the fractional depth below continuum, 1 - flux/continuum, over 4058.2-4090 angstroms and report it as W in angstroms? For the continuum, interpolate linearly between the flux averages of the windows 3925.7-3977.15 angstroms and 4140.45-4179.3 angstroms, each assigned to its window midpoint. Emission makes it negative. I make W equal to -2.18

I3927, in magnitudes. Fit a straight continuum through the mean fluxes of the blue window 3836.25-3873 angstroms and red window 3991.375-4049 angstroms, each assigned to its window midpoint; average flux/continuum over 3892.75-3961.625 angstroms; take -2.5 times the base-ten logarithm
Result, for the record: 0.07 mag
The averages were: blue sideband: 10.6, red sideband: 13.2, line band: 11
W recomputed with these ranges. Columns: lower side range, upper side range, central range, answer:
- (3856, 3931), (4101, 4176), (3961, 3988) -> 5.8 angstroms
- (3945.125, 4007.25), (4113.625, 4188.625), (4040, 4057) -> -3.1 angstroms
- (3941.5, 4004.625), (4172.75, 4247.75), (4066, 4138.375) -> 3.3 angstroms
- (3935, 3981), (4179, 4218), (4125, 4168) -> -2.4 angstroms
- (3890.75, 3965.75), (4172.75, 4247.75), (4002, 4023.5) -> -3.1 angstroms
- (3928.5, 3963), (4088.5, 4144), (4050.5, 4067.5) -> -3.9 angstroms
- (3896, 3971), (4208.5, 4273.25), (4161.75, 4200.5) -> -1.1 angstroms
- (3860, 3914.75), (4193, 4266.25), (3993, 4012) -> -2.7 angstroms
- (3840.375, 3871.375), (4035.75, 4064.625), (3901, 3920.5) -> -0.4 angstroms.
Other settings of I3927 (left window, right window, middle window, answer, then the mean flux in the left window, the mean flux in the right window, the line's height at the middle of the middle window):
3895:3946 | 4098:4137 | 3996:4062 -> -0.21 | 11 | 11.1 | 11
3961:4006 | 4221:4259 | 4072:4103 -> 0.06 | 10.3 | 13.2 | 11.5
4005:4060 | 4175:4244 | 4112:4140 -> 0.08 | 13.5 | 13.2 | 13.3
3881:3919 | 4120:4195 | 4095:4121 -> 0.22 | 9.96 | 13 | 12.4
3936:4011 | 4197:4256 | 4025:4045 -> -0.18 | 10.8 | 13.2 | 11.4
